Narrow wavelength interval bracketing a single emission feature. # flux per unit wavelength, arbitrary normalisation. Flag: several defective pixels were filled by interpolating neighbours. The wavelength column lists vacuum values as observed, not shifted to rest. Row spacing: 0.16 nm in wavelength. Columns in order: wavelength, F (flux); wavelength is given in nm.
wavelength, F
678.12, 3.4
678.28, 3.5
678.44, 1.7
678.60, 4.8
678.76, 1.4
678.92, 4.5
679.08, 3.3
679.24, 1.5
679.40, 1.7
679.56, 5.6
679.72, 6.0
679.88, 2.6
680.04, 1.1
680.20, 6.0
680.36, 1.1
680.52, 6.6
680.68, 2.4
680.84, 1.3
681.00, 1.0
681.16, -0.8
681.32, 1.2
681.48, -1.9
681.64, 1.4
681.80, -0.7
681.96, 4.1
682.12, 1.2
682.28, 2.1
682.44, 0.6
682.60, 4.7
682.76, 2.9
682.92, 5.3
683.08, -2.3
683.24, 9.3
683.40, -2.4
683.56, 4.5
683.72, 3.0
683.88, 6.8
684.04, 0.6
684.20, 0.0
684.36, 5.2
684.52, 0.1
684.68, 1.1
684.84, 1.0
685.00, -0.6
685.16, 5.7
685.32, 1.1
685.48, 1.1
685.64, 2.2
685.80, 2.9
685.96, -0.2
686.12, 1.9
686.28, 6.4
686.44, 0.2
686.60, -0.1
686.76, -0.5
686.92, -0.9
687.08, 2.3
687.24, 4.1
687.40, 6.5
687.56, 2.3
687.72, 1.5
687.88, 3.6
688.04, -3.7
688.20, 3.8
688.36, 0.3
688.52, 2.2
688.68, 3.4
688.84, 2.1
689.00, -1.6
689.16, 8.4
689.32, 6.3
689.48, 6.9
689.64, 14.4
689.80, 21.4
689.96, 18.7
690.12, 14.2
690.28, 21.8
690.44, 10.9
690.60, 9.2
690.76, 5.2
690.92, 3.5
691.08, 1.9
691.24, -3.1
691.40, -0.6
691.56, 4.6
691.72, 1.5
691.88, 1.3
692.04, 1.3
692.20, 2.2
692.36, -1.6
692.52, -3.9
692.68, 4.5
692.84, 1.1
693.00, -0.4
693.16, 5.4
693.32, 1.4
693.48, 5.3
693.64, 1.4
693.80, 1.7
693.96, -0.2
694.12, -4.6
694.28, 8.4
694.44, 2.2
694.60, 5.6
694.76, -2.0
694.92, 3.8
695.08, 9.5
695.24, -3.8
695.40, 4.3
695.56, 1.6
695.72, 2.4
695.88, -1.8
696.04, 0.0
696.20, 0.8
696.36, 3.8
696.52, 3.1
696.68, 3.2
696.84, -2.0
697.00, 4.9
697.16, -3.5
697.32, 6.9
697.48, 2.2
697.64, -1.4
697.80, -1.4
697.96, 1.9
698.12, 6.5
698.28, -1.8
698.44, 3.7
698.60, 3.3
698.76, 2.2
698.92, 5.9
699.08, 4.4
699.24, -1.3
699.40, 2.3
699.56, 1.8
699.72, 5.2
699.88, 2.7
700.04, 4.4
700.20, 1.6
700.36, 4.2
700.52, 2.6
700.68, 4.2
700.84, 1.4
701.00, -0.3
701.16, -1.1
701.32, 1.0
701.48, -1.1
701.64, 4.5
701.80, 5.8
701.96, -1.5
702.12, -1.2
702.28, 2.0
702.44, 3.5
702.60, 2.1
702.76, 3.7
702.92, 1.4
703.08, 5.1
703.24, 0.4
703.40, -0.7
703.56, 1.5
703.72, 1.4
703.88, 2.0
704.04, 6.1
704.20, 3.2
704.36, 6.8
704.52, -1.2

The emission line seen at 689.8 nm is [O II]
